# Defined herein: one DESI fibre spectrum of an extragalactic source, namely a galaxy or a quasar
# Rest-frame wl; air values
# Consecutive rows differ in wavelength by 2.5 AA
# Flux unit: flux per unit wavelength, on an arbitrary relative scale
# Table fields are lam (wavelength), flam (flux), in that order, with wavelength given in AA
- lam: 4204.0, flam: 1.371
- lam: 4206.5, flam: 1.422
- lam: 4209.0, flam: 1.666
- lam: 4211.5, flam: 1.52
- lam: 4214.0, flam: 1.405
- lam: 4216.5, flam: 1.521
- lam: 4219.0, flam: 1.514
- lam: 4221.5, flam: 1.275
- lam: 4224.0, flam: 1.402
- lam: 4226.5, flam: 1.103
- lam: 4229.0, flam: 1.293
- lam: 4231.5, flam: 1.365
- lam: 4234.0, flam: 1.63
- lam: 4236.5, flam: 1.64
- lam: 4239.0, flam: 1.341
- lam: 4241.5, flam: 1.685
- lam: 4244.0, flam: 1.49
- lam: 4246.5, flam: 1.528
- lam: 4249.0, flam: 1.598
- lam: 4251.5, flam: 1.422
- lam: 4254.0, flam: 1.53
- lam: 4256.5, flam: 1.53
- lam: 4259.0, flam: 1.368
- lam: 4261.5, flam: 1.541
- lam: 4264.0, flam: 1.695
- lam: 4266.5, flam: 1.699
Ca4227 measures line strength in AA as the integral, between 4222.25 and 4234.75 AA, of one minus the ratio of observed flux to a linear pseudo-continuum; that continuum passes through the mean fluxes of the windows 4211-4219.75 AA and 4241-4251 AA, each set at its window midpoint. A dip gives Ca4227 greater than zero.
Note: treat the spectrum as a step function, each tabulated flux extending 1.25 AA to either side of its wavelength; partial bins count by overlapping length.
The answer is 1.42 AA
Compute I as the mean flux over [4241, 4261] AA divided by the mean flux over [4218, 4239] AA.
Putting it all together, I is 1.08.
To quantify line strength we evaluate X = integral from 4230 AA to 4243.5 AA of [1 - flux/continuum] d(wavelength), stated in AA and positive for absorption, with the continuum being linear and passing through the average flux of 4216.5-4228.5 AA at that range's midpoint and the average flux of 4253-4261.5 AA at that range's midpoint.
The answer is -1.2 AA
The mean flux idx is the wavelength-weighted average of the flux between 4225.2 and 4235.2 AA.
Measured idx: 1.35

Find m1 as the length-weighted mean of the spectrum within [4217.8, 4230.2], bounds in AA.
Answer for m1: 1.32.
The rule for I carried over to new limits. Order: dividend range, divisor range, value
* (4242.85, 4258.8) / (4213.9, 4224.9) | 1.06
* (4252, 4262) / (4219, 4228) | 1.14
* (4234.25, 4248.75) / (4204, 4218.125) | 1.04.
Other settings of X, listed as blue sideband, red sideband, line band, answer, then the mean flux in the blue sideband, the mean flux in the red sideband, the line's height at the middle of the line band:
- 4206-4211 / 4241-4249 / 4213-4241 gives 2.59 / 1.56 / 1.56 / 1.56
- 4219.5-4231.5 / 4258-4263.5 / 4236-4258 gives -1.73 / 1.29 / 1.49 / 1.41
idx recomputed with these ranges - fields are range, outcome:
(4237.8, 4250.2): 1.53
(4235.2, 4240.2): 1.49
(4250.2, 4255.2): 1.48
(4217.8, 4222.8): 1.39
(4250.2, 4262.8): 1.48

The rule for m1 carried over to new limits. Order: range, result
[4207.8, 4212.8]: 1.59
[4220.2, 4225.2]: 1.34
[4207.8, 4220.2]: 1.52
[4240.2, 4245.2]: 1.59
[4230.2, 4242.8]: 1.53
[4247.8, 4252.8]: 1.51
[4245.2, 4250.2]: 1.56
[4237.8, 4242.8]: 1.51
